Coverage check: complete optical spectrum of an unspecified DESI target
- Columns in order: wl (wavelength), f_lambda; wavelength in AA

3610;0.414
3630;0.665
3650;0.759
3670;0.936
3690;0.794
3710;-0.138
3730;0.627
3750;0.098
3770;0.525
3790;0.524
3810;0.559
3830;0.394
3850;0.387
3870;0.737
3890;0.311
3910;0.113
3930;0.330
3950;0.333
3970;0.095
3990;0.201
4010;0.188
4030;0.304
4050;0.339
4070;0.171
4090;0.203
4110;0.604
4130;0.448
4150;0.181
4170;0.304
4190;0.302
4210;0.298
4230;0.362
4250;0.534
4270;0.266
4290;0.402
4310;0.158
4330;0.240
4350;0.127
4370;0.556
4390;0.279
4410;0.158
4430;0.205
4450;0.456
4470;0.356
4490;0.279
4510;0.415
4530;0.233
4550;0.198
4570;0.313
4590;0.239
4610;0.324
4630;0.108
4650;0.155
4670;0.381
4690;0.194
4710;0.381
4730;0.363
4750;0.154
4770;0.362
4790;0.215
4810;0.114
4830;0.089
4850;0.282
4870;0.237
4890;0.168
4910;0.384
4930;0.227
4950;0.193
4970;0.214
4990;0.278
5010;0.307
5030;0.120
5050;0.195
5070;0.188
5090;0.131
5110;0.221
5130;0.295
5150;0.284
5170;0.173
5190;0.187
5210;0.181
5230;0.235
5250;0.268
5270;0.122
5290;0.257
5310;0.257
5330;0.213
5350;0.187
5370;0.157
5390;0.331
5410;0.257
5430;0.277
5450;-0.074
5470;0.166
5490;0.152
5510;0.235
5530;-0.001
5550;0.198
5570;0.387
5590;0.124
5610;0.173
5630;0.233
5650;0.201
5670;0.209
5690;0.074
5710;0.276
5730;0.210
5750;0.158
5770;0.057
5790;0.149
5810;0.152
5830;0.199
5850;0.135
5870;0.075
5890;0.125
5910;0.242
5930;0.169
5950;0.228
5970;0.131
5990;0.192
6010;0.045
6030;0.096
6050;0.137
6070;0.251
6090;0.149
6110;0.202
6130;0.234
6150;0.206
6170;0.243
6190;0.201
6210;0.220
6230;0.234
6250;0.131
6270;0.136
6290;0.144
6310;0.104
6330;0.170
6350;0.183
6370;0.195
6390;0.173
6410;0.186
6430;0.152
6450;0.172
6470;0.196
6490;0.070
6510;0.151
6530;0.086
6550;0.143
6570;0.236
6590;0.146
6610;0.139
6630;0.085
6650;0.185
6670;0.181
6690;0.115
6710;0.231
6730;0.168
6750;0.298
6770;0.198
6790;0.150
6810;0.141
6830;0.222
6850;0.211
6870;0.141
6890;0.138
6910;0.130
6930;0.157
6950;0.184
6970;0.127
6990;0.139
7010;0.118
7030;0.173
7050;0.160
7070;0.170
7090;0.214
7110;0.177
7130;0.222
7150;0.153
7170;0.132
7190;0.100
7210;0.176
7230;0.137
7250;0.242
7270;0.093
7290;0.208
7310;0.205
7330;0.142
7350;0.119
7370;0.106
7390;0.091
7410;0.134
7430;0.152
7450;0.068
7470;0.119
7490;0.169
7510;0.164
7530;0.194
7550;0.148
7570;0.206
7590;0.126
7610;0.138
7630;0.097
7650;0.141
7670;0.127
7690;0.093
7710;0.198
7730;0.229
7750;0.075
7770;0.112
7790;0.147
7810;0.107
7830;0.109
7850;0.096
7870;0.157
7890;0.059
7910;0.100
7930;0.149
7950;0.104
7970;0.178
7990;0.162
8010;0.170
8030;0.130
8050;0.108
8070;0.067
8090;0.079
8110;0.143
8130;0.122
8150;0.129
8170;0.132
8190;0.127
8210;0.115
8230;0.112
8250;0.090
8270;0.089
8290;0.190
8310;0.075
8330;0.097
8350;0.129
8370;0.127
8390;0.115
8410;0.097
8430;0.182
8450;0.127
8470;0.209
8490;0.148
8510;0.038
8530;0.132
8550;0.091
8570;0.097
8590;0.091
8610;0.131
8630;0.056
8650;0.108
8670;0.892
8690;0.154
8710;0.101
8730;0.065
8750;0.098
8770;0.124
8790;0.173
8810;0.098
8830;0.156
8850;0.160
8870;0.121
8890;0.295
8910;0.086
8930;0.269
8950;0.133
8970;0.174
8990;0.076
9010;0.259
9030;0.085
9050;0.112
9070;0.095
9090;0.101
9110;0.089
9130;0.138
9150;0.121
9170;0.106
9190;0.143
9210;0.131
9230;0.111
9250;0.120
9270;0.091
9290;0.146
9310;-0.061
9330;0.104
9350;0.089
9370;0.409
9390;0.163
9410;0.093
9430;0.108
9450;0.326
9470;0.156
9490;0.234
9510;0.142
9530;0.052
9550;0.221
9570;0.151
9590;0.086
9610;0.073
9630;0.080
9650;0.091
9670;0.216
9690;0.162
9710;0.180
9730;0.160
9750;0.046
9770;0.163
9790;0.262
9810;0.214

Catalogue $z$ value 1.33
